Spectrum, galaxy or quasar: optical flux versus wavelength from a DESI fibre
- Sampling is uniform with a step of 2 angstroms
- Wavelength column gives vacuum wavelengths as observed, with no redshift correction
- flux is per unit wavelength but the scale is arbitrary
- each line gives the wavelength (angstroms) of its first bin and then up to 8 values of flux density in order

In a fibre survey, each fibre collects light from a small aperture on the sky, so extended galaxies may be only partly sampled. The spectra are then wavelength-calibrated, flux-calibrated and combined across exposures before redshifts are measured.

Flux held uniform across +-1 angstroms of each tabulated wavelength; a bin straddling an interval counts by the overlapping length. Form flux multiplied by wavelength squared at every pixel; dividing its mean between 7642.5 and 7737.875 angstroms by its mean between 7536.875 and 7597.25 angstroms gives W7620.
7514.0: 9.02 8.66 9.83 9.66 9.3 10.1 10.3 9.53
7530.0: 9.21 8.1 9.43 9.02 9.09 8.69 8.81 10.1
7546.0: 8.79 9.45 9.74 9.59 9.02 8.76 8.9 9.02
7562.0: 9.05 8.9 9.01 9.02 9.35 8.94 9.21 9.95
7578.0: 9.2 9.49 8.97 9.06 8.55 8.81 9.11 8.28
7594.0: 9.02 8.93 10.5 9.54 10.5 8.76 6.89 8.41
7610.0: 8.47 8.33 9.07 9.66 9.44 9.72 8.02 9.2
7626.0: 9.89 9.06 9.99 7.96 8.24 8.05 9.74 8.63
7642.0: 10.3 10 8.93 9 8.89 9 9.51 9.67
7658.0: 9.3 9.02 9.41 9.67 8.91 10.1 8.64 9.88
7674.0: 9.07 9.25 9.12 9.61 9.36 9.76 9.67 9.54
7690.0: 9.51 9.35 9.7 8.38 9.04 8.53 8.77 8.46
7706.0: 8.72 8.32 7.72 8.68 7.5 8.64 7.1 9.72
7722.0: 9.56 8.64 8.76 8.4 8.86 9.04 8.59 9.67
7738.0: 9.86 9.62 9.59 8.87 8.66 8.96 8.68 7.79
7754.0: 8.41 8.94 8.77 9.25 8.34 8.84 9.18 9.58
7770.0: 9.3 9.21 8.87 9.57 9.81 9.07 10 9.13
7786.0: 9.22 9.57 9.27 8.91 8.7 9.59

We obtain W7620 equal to 1.0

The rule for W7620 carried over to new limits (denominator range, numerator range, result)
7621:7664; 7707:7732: 0.95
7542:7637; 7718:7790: 1.05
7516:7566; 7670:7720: 1.00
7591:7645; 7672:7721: 1.00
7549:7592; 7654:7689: 1.06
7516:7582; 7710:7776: 1.01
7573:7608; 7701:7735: 0.97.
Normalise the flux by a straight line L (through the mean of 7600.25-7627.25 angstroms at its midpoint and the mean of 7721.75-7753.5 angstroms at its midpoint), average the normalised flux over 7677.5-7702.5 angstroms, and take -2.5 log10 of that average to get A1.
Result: -0.037 mag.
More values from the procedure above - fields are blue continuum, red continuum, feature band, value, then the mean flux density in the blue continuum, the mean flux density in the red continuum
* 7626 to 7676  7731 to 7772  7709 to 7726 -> 0.076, 9.22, 9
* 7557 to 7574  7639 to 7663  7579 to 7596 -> 0.023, 9.03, 9.3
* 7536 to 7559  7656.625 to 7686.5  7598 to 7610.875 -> 0.044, 9.17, 9.38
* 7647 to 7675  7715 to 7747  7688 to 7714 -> 0.044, 9.29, 8.97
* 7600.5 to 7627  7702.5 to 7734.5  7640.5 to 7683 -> -0.070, 8.96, 8.55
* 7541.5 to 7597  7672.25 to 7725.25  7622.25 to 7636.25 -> 0.014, 9.11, 8.93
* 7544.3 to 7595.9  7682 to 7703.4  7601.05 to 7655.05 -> 0.016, 9.1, 9.22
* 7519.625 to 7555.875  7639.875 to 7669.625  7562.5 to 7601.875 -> 0.018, 9.31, 9.36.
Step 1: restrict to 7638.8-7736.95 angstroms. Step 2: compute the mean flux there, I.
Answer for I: 9.06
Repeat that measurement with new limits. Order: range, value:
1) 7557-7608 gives 9.07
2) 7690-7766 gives 8.79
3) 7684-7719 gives 8.71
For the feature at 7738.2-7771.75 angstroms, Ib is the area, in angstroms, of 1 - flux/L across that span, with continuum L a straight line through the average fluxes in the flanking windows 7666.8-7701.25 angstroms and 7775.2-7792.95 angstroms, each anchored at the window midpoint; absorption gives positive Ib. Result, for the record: 1.50 angstroms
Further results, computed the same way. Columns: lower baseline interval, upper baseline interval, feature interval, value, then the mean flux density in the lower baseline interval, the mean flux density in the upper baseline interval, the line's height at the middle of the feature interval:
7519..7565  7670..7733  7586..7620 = 0.5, 9.24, 8.92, 9.12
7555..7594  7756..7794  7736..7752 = 0.1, 9.03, 9.2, 9.17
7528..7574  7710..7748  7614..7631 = -0.7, 9.1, 8.85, 9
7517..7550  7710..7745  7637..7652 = -0.4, 9.35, 8.85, 9.07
